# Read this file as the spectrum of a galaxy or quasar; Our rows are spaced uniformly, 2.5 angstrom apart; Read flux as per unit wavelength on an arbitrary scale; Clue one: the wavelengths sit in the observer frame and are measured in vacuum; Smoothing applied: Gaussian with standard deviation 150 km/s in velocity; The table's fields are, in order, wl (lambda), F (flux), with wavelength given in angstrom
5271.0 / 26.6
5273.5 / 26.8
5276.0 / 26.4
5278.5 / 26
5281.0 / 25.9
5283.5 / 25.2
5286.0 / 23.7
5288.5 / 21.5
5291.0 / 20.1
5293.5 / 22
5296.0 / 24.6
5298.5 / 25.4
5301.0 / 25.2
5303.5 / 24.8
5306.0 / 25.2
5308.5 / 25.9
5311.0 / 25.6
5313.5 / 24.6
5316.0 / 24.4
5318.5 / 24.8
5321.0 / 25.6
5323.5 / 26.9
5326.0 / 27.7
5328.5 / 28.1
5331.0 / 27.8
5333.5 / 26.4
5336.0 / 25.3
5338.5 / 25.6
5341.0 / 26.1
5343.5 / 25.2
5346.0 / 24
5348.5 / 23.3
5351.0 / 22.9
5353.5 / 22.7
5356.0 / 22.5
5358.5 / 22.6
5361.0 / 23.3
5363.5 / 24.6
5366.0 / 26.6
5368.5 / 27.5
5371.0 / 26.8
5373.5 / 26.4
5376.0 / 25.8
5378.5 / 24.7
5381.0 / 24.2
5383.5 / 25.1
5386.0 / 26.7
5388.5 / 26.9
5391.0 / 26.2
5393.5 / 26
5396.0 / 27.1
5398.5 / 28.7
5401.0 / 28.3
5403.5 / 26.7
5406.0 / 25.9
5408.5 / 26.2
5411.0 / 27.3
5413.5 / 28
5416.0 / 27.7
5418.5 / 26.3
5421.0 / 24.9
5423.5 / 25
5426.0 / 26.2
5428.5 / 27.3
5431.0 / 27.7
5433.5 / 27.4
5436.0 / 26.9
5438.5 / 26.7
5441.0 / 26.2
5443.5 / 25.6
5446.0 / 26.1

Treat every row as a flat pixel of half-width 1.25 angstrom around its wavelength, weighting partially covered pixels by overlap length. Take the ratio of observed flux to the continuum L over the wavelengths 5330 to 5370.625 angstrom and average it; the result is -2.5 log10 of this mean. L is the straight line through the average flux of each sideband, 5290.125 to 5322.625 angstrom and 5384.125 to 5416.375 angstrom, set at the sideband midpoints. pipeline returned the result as 0.038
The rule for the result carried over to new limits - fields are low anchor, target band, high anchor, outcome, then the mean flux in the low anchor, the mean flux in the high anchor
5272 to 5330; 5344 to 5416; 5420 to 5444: 0.01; 25.1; 26.4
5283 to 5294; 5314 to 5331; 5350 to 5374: -0.13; 22.3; 24.6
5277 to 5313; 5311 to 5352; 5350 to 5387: -0.04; 24.4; 24.8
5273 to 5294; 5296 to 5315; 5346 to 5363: -0.06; 24.2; 23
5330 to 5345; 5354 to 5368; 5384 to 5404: 0.10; 26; 27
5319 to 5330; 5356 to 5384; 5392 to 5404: 0.09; 26.9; 27.4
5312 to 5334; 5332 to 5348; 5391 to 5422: 0.04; 26.2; 26.9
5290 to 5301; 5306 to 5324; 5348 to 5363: -0.09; 23.3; 22.9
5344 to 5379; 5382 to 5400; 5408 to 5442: -0.05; 24.6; 26.7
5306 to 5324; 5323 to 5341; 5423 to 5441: -0.05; 25.3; 26.8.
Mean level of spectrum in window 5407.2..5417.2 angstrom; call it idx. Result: 27.3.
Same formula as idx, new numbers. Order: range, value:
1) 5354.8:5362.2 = 22.8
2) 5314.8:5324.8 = 25.4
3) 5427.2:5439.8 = 27.2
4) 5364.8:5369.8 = 27.1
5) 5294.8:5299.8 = 25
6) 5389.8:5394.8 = 26.1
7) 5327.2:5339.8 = 26.6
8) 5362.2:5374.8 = 26.4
